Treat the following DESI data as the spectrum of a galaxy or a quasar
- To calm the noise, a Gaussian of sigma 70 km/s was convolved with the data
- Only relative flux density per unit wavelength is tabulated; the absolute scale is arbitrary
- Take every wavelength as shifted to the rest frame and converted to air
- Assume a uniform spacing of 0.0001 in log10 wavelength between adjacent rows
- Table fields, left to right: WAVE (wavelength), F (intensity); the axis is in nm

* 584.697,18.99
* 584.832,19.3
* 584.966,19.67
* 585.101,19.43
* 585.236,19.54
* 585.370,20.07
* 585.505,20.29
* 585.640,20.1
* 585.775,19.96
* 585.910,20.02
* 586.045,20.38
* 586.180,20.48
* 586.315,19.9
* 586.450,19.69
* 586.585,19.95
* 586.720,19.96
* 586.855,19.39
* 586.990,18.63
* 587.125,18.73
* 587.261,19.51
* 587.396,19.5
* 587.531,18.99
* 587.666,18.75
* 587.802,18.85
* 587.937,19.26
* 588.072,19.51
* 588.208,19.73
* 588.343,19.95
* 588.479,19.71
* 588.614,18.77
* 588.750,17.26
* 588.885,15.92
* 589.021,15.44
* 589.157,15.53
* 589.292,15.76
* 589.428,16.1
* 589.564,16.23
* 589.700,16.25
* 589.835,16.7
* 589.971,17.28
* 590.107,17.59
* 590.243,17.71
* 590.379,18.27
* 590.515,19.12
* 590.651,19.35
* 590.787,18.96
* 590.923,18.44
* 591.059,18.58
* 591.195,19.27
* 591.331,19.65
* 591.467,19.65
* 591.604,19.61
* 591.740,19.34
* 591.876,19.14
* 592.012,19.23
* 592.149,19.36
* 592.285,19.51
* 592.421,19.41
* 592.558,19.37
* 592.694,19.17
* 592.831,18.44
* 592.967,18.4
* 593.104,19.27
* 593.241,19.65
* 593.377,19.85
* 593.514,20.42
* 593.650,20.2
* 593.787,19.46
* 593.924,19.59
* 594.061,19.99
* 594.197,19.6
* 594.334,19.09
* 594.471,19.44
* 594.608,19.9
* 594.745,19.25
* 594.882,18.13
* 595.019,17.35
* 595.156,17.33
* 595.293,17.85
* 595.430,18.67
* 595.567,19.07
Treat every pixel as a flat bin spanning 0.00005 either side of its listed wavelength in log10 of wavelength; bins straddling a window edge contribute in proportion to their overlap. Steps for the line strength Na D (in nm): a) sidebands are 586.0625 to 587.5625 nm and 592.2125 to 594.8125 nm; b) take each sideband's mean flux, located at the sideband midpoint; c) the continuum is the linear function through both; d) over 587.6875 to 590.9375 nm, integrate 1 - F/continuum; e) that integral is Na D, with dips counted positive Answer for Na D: 0.28 nm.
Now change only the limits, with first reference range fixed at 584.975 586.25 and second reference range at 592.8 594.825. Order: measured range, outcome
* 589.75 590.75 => 0.09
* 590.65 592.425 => 0.04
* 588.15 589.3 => 0.13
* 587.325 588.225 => 0.03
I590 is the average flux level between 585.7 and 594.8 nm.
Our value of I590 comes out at 18.9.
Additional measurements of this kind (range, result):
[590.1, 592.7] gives 19.1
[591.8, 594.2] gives 19.4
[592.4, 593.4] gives 19.1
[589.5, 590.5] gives 17.3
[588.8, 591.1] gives 17.2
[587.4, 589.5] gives 18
